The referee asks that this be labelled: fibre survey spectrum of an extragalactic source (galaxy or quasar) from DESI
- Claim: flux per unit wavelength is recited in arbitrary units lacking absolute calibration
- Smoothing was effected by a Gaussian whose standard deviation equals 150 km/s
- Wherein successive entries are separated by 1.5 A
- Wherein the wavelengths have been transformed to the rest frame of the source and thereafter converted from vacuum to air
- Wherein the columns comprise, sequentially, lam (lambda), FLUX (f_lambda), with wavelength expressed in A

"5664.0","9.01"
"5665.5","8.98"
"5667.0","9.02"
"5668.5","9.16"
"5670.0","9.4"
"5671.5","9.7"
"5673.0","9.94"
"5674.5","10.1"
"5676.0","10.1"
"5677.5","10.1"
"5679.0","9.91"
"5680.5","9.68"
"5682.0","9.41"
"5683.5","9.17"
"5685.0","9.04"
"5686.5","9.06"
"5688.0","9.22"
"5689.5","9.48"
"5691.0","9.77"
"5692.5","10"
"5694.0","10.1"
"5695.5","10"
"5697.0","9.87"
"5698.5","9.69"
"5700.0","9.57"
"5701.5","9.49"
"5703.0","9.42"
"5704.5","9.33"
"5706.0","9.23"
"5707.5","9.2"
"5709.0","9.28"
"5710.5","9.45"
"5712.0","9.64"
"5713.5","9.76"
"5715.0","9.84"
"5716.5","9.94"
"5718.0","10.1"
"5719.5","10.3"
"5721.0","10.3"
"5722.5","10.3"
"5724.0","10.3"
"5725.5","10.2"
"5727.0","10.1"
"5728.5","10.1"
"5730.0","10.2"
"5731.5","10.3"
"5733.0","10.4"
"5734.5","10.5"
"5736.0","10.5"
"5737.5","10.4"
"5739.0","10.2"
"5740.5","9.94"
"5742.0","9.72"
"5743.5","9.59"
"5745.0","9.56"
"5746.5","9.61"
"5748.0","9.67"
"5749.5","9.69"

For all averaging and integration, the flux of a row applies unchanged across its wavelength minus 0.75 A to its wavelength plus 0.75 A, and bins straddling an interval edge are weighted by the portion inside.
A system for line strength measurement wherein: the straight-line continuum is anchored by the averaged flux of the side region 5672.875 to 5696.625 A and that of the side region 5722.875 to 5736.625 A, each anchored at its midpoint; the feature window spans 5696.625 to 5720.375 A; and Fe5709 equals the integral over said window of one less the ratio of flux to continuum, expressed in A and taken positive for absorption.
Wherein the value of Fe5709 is 0.9 A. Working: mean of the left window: 9.69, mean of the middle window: 9.63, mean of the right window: 10.3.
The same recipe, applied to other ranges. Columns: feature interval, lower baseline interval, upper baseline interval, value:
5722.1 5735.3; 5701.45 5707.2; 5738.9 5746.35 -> -0.91 A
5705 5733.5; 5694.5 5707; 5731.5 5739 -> 0.26 A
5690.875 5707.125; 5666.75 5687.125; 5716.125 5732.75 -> 0.33 A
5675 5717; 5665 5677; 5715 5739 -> 1.16 A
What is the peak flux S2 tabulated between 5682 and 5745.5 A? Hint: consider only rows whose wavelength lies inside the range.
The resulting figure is 10.5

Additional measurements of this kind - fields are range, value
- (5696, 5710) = 9.87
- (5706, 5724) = 10.3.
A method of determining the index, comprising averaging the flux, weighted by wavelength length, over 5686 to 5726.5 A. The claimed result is 9.74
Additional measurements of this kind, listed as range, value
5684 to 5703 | 9.59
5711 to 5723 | 10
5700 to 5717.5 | 9.52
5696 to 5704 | 9.61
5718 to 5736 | 10.3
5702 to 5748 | 9.92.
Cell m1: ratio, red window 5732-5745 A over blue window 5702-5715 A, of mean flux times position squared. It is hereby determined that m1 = 1.1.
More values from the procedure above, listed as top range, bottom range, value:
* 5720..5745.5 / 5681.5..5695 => 1.09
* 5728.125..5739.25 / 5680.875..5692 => 1.13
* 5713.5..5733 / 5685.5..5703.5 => 1.07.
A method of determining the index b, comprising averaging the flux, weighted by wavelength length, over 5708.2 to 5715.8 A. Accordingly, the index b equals 9.59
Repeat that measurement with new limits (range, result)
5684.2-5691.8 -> 9.32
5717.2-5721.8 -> 10.2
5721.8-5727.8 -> 10.2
